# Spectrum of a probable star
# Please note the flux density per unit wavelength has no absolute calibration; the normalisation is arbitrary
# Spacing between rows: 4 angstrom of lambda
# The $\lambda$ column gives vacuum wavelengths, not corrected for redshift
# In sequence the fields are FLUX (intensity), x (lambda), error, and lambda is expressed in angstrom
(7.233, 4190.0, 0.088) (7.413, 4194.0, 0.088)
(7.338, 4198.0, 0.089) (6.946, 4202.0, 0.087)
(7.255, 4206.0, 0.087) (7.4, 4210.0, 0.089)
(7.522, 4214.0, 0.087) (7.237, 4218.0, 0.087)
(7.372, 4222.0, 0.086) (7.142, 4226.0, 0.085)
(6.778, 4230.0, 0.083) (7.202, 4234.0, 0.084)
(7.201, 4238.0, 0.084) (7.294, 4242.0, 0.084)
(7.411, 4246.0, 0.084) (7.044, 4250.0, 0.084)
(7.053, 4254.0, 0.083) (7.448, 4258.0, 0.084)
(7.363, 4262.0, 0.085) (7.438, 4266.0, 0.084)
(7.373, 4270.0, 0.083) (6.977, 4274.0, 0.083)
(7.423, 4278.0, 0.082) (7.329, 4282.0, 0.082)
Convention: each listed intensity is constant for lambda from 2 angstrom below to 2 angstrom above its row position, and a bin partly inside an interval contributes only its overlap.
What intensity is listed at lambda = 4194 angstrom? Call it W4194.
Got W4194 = 7.413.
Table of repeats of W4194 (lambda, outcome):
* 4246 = 7.411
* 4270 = 7.373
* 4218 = 7.237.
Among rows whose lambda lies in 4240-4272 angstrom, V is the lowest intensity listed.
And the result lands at 7.044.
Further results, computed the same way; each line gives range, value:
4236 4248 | 7.201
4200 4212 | 6.946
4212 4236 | 6.778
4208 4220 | 7.237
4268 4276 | 6.977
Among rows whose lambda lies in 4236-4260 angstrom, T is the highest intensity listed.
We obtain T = 7.448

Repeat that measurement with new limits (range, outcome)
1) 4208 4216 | 7.522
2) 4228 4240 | 7.202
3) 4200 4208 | 7.255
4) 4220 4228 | 7.372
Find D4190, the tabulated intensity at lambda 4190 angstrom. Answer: 7.233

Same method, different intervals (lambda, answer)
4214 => 7.522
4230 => 6.778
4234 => 7.202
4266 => 7.438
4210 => 7.4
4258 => 7.448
